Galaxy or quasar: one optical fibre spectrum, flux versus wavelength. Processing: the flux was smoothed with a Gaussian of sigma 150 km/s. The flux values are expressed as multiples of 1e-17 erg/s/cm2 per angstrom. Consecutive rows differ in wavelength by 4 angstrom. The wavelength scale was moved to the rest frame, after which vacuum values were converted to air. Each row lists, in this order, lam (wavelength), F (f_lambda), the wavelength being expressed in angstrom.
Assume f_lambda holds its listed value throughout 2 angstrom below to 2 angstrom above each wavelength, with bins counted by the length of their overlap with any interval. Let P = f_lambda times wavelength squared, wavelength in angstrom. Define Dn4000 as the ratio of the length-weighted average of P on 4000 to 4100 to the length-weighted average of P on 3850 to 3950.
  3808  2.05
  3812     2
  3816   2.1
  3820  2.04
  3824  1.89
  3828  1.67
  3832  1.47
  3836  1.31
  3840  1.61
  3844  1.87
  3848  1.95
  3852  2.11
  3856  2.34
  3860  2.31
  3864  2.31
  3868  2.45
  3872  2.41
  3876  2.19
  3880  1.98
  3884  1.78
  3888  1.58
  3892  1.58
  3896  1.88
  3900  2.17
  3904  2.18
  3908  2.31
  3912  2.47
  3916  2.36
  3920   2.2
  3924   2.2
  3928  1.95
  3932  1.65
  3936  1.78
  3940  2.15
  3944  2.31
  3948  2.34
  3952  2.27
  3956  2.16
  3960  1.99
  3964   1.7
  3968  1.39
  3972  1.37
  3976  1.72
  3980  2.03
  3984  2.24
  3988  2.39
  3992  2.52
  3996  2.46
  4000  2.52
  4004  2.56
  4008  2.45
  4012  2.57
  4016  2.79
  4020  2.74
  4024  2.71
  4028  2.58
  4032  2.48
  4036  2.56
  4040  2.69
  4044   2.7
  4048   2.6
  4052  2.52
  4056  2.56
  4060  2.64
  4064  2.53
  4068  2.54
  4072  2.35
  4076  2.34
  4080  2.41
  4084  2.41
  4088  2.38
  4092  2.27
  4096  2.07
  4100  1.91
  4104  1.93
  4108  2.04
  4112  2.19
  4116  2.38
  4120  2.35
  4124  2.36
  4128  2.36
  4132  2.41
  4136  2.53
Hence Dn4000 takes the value 1.27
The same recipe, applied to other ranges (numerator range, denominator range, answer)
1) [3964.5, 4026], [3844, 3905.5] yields 1.17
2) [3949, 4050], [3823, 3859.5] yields 1.39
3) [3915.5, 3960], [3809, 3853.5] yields 1.22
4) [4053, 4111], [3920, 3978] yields 1.28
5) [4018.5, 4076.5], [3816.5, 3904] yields 1.45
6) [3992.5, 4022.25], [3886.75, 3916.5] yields 1.32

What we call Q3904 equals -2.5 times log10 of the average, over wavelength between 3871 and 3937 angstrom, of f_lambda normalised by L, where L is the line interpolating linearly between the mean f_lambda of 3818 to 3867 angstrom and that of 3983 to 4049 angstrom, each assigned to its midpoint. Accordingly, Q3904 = 0.06 mag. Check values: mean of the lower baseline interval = 1.92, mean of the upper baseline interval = 2.57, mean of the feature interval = 2.04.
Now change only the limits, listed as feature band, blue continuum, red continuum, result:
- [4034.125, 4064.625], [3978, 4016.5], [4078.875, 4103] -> -0.13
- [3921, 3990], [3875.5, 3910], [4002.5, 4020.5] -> 0.16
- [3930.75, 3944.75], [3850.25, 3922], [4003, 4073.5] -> 0.17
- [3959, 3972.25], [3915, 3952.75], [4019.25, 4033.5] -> 0.37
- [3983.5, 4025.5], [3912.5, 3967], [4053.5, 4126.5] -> -0.17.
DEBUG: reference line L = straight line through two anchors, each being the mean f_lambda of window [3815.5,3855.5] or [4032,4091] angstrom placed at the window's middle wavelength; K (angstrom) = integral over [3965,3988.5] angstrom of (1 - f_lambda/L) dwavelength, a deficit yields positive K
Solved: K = 4.55 angstrom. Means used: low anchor 1.81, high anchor 2.51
